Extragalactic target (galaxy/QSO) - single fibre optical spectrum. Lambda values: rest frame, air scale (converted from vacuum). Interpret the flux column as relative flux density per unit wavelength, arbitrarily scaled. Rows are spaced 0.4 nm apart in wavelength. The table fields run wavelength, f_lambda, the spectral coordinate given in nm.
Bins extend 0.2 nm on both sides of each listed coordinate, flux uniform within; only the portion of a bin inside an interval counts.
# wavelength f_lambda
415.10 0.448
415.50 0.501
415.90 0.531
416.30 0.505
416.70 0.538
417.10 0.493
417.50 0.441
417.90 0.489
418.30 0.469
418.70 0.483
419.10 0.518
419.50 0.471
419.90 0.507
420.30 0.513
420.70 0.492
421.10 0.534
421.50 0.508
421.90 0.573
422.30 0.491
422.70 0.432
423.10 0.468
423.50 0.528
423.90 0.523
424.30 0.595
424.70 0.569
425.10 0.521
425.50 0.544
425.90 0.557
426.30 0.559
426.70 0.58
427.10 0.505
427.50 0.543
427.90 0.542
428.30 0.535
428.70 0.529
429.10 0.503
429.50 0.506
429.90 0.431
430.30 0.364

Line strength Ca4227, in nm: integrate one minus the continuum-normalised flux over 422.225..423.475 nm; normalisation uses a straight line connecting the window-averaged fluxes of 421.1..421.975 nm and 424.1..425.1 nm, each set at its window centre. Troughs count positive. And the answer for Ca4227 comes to 0.18 nm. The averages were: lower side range 0.534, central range 0.47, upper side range 0.57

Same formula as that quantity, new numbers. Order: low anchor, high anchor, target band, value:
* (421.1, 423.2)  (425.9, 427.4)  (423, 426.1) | -0.09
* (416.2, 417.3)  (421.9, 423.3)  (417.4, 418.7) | 0.09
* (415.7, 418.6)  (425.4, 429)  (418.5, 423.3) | 0.12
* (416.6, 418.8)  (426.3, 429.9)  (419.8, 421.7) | -0.06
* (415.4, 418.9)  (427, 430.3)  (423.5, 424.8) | -0.15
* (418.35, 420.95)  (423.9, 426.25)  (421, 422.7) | 0.02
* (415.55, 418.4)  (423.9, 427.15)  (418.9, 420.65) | 0.05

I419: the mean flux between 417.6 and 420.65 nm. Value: 0.491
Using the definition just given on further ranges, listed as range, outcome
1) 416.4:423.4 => 0.496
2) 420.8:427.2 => 0.53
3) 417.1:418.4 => 0.47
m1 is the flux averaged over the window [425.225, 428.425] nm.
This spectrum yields 0.545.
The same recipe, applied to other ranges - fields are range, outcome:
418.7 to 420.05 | 0.496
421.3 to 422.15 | 0.538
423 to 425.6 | 0.538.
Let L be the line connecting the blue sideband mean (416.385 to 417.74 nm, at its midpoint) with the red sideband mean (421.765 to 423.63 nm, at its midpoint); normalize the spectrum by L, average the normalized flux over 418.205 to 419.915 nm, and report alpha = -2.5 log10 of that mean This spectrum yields 0.01 mag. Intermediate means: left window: 0.492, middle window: 0.489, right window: 0.495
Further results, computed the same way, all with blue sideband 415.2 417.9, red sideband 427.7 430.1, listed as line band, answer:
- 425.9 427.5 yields -0.087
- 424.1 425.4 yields -0.114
